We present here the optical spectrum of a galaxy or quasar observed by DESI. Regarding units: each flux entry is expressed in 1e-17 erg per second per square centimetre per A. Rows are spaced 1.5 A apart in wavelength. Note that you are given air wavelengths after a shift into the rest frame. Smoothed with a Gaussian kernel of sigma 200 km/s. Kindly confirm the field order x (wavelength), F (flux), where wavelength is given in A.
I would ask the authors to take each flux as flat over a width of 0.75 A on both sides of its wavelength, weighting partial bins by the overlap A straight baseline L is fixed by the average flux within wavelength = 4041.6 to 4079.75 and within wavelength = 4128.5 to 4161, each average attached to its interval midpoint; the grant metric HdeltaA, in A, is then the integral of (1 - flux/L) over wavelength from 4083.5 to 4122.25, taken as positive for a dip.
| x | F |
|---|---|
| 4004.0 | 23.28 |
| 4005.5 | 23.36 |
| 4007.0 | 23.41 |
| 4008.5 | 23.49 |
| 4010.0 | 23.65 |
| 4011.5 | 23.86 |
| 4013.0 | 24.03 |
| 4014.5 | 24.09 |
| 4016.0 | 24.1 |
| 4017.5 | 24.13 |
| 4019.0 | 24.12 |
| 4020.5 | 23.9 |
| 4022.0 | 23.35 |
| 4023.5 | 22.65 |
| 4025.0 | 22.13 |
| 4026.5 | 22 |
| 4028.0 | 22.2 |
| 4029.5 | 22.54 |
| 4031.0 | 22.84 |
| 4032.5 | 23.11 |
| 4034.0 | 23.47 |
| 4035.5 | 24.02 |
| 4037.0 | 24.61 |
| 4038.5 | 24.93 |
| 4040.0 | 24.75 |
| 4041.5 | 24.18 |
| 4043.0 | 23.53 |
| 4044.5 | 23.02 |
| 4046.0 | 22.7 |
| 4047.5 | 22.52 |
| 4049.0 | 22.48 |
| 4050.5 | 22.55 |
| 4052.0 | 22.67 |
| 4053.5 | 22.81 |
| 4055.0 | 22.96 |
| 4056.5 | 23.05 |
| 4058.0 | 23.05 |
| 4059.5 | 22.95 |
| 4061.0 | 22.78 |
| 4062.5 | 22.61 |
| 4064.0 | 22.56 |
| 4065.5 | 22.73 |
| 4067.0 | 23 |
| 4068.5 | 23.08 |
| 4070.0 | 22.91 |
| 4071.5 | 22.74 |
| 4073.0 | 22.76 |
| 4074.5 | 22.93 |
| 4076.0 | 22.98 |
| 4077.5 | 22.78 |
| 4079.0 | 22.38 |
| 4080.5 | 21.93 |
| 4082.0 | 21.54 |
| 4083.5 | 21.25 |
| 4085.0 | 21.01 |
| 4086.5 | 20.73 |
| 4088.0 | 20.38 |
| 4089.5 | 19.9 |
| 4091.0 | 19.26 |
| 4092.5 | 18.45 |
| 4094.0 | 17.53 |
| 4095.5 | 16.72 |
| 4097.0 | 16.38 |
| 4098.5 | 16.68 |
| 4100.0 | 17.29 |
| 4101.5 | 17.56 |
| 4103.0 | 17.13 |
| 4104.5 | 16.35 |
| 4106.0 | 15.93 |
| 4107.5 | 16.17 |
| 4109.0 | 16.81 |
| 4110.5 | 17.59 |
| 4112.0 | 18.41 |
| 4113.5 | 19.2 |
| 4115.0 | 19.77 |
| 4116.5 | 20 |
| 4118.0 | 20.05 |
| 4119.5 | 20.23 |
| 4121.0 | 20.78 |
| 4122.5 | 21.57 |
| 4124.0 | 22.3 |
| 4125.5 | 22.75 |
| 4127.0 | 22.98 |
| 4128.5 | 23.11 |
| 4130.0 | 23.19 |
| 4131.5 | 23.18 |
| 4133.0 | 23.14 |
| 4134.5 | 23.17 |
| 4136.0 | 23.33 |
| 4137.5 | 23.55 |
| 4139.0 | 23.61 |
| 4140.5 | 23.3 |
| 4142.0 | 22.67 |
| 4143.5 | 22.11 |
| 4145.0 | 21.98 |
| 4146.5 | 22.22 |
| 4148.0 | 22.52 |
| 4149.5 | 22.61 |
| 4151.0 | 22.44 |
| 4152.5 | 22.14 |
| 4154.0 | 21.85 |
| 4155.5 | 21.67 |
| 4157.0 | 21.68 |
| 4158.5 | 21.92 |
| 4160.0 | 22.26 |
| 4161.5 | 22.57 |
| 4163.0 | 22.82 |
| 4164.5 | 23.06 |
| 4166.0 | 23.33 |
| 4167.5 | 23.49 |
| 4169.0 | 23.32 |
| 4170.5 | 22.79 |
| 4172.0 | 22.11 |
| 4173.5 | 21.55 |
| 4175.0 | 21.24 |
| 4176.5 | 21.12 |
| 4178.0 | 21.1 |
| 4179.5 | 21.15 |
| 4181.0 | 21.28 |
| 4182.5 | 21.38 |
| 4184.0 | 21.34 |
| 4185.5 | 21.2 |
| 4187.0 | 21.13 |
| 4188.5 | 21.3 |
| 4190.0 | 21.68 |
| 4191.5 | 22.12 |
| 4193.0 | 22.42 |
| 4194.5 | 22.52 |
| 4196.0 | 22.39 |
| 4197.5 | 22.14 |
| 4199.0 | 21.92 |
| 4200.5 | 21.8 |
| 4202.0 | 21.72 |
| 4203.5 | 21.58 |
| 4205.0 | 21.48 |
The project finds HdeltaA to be 7.2 A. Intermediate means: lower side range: 22.8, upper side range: 22.6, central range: 18.5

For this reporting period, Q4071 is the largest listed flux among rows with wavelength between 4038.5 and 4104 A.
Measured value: 24.93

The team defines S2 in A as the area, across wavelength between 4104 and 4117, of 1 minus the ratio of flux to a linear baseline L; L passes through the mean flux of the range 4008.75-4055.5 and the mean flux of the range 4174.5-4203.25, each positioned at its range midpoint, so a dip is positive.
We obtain 2.7 A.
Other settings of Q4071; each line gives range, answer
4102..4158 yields 23.61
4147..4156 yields 22.61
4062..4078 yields 23.08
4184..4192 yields 22.12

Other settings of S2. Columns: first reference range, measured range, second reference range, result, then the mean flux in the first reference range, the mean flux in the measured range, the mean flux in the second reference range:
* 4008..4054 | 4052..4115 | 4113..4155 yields 6.6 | 23.4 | 20.4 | 22.1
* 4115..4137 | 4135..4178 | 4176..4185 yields -1.7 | 22.1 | 22.5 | 21.2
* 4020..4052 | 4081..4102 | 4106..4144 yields 2.9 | 23.2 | 19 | 21.2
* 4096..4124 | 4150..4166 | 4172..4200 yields -1.5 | 18.3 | 22.3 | 21.6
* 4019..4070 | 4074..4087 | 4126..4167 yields 0.6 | 23.1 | 22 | 22.7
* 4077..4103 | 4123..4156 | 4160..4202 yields -3.0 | 19.4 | 22.7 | 22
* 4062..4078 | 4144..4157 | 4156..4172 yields 0.3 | 22.8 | 22.1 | 22.7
